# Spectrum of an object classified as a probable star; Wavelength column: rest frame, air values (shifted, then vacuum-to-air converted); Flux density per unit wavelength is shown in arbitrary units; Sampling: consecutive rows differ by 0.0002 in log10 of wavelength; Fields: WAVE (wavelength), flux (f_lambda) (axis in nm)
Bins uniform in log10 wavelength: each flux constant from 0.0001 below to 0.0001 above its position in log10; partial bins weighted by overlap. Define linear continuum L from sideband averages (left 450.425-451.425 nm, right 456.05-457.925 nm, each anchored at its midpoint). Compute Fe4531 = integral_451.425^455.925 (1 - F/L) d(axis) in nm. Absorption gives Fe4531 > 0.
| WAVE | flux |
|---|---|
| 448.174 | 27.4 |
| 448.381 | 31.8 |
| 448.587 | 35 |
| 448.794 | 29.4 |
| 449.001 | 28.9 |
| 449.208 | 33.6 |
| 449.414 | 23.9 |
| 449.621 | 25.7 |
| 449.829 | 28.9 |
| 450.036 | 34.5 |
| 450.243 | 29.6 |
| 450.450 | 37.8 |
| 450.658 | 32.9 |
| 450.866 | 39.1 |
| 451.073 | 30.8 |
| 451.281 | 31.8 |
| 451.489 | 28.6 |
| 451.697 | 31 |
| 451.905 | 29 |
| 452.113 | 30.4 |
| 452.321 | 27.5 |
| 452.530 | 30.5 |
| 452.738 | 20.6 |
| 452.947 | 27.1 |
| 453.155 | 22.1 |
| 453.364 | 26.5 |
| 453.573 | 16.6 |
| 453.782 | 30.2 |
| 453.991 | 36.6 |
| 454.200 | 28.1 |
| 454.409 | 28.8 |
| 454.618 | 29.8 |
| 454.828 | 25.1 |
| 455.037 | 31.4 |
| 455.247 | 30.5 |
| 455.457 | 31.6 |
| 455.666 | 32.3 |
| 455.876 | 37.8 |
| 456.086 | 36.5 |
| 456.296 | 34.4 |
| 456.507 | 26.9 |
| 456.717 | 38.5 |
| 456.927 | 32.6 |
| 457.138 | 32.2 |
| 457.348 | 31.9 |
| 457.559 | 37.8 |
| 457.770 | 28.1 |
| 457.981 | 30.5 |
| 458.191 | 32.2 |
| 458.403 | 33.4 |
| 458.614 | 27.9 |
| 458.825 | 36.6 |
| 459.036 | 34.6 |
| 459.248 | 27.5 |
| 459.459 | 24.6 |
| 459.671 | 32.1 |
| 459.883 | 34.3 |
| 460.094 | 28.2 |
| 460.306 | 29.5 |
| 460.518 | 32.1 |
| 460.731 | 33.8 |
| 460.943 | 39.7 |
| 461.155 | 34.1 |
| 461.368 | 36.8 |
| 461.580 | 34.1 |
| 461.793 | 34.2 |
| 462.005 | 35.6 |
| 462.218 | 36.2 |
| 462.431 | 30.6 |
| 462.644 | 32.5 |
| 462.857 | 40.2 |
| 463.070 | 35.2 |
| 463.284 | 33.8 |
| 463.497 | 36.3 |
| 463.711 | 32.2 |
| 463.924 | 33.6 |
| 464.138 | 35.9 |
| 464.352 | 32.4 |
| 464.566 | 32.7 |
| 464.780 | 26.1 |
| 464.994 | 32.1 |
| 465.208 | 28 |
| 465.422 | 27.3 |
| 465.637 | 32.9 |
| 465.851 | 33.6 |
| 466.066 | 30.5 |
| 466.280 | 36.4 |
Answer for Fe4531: 0.657 nm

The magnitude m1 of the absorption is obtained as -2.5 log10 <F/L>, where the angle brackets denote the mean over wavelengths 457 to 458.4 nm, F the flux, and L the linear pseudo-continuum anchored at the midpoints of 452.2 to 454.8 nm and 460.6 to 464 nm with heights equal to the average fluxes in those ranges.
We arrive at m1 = -0.05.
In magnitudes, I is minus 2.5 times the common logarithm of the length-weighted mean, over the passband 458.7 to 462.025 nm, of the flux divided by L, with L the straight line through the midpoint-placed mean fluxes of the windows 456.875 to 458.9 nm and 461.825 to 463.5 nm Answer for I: 0.02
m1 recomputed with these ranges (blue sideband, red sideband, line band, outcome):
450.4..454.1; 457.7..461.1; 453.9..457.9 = -0.06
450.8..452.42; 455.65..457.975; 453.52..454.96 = 0.14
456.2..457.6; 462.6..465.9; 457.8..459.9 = 0.07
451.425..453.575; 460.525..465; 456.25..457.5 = -0.10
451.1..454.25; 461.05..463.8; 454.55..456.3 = -0.08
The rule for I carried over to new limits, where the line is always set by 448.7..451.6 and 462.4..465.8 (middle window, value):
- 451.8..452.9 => 0.140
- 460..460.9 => 0.025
